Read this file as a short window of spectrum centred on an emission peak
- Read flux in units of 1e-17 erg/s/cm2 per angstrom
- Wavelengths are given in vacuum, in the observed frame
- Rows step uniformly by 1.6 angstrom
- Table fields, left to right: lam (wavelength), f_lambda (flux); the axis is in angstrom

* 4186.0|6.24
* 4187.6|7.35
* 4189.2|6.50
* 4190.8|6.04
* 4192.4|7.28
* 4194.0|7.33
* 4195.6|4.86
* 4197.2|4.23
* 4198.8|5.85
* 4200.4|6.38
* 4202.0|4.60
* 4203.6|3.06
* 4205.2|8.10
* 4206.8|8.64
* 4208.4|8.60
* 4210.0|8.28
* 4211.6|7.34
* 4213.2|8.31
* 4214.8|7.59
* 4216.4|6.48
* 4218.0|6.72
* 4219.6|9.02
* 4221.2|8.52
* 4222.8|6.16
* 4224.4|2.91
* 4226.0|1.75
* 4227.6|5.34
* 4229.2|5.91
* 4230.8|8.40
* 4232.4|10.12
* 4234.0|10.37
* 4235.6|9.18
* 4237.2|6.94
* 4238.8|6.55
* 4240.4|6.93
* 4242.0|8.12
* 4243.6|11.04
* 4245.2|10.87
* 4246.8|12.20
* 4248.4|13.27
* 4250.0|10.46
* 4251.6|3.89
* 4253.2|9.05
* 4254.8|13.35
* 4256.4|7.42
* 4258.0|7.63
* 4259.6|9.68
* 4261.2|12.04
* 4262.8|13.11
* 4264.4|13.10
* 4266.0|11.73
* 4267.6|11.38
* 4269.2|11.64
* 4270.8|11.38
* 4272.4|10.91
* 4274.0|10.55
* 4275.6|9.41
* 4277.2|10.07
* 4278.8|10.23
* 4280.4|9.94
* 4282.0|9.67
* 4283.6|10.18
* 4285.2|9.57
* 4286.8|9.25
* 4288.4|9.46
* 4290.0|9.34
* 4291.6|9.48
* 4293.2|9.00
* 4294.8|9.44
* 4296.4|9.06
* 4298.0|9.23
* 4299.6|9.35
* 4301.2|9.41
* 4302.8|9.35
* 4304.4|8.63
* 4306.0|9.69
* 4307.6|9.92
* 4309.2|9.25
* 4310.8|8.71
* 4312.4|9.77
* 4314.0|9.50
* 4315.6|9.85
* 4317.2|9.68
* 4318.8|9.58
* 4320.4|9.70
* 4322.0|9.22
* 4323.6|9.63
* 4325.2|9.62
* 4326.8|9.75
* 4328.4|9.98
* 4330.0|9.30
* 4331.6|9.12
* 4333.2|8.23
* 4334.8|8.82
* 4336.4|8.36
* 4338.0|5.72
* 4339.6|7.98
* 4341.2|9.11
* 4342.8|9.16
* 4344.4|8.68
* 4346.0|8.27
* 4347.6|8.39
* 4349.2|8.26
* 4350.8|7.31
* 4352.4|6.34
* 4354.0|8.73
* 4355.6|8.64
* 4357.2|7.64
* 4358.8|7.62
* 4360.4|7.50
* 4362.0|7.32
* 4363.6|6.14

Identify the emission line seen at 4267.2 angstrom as Lyman alpha 1216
